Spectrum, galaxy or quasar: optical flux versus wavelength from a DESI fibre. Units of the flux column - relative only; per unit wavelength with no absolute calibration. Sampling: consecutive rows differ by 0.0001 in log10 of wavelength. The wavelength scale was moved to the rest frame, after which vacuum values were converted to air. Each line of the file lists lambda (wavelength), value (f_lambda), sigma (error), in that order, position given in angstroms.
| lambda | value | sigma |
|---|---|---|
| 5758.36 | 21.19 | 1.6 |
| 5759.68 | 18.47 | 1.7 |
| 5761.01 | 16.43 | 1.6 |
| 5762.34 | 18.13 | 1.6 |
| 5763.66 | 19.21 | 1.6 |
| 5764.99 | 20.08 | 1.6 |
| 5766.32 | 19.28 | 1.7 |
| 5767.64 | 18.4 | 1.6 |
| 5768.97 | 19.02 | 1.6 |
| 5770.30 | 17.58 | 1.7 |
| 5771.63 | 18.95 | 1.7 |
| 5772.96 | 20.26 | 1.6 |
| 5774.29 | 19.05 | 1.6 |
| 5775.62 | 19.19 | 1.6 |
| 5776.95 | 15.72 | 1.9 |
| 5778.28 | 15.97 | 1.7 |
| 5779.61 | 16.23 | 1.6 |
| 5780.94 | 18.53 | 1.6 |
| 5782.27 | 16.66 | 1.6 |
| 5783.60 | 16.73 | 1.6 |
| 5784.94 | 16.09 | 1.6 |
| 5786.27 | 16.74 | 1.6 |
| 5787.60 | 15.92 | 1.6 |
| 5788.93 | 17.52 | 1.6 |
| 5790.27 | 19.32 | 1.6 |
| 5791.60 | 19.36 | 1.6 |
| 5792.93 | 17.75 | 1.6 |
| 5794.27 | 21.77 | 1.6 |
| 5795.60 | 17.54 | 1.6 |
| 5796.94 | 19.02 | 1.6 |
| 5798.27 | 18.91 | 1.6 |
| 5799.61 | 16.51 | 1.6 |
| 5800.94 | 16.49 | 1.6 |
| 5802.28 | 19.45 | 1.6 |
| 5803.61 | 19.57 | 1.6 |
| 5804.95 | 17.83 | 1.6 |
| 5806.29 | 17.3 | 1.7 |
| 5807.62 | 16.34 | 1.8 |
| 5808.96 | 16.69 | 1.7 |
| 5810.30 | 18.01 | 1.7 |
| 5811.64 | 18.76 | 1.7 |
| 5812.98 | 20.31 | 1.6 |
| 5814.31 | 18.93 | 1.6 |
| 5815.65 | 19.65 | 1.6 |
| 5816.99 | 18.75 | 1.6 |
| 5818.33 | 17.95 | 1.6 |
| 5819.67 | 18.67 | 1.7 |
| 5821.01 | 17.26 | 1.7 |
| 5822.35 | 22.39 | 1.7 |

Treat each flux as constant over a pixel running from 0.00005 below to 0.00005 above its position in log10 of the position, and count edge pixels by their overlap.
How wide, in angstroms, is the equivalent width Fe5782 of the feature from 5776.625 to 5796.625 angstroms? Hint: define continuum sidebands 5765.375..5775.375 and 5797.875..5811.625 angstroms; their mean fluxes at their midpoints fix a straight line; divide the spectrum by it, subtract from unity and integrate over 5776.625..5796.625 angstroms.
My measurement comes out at 0.93 angstroms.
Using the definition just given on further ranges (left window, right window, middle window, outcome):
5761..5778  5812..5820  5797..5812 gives 0.9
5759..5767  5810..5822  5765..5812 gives 1.9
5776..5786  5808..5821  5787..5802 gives -0.7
